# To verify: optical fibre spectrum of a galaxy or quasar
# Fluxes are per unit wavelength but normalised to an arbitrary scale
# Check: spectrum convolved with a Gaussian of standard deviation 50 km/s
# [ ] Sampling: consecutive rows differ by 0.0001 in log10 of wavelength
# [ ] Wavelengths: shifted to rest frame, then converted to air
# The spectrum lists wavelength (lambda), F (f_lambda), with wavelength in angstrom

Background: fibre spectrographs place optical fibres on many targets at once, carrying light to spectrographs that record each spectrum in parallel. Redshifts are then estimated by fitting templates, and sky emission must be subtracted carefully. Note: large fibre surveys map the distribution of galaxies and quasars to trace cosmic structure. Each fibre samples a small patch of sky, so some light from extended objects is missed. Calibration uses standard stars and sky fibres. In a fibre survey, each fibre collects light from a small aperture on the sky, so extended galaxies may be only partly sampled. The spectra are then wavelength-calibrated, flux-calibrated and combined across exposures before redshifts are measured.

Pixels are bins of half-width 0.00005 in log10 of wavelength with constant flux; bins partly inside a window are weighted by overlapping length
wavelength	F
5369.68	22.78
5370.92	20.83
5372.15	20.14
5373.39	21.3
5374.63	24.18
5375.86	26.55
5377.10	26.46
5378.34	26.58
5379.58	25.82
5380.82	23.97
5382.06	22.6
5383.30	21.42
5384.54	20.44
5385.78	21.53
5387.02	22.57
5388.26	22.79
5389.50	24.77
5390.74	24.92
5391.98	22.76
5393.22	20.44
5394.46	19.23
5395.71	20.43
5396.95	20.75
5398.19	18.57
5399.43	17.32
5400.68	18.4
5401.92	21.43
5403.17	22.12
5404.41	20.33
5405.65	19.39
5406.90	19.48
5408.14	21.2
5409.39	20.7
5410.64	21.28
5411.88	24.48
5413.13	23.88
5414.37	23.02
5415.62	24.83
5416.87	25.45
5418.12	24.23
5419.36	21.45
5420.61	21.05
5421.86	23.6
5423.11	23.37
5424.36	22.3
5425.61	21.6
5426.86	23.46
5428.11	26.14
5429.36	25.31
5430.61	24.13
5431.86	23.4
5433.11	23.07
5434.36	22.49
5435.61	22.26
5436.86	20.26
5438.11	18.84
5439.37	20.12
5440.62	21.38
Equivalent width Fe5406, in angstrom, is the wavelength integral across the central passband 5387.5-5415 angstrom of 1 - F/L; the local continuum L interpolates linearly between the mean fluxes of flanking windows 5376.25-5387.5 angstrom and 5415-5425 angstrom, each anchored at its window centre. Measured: 2.5 angstrom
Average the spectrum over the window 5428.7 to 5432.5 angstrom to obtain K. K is 24.3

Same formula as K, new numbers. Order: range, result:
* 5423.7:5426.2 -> 22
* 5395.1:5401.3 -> 19.1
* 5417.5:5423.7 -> 22.7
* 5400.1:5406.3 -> 20.3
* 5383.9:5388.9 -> 21.8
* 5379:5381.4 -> 24.9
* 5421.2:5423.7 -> 23.4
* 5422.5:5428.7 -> 23.3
